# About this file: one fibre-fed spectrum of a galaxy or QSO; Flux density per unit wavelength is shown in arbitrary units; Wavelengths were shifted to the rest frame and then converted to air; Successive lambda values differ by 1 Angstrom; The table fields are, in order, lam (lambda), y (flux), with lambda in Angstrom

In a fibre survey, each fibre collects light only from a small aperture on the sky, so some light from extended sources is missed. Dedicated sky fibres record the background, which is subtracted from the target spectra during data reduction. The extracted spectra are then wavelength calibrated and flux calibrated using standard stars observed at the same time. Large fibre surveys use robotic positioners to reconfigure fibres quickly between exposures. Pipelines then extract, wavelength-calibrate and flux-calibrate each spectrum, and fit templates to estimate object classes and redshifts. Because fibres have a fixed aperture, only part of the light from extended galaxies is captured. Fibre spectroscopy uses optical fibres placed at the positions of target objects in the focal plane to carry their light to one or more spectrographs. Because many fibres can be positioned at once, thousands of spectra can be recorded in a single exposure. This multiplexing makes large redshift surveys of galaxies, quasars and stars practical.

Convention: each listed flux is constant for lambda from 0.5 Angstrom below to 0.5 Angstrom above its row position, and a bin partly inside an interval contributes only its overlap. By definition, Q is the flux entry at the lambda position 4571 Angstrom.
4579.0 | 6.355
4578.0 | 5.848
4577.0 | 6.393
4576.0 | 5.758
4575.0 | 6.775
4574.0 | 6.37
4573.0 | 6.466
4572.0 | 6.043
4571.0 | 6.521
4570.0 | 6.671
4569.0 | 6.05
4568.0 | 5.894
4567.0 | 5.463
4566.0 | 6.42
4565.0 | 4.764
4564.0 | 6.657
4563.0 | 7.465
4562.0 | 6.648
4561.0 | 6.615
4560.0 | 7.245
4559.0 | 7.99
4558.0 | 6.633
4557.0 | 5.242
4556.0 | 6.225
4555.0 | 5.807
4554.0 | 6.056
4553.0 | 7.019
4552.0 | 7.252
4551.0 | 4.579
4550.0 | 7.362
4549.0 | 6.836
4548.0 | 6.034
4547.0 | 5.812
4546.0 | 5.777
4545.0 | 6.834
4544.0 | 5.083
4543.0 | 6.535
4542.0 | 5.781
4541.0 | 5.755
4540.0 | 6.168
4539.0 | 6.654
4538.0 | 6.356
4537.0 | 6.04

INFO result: 6.521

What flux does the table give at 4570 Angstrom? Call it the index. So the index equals 6.671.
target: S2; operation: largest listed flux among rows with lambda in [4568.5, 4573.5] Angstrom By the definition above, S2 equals 6.671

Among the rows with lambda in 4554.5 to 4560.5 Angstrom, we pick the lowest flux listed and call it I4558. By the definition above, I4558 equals 5.242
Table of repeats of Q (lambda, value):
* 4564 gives 6.657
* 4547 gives 5.812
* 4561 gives 6.615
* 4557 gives 5.242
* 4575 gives 6.775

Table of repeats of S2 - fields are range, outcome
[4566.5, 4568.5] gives 5.894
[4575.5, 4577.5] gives 6.393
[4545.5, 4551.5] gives 7.362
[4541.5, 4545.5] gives 6.834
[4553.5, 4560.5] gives 7.99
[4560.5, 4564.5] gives 7.465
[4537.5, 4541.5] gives 6.654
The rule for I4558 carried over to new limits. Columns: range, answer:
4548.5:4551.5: 4.579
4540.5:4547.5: 5.083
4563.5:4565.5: 4.764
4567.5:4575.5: 5.894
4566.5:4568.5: 5.463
